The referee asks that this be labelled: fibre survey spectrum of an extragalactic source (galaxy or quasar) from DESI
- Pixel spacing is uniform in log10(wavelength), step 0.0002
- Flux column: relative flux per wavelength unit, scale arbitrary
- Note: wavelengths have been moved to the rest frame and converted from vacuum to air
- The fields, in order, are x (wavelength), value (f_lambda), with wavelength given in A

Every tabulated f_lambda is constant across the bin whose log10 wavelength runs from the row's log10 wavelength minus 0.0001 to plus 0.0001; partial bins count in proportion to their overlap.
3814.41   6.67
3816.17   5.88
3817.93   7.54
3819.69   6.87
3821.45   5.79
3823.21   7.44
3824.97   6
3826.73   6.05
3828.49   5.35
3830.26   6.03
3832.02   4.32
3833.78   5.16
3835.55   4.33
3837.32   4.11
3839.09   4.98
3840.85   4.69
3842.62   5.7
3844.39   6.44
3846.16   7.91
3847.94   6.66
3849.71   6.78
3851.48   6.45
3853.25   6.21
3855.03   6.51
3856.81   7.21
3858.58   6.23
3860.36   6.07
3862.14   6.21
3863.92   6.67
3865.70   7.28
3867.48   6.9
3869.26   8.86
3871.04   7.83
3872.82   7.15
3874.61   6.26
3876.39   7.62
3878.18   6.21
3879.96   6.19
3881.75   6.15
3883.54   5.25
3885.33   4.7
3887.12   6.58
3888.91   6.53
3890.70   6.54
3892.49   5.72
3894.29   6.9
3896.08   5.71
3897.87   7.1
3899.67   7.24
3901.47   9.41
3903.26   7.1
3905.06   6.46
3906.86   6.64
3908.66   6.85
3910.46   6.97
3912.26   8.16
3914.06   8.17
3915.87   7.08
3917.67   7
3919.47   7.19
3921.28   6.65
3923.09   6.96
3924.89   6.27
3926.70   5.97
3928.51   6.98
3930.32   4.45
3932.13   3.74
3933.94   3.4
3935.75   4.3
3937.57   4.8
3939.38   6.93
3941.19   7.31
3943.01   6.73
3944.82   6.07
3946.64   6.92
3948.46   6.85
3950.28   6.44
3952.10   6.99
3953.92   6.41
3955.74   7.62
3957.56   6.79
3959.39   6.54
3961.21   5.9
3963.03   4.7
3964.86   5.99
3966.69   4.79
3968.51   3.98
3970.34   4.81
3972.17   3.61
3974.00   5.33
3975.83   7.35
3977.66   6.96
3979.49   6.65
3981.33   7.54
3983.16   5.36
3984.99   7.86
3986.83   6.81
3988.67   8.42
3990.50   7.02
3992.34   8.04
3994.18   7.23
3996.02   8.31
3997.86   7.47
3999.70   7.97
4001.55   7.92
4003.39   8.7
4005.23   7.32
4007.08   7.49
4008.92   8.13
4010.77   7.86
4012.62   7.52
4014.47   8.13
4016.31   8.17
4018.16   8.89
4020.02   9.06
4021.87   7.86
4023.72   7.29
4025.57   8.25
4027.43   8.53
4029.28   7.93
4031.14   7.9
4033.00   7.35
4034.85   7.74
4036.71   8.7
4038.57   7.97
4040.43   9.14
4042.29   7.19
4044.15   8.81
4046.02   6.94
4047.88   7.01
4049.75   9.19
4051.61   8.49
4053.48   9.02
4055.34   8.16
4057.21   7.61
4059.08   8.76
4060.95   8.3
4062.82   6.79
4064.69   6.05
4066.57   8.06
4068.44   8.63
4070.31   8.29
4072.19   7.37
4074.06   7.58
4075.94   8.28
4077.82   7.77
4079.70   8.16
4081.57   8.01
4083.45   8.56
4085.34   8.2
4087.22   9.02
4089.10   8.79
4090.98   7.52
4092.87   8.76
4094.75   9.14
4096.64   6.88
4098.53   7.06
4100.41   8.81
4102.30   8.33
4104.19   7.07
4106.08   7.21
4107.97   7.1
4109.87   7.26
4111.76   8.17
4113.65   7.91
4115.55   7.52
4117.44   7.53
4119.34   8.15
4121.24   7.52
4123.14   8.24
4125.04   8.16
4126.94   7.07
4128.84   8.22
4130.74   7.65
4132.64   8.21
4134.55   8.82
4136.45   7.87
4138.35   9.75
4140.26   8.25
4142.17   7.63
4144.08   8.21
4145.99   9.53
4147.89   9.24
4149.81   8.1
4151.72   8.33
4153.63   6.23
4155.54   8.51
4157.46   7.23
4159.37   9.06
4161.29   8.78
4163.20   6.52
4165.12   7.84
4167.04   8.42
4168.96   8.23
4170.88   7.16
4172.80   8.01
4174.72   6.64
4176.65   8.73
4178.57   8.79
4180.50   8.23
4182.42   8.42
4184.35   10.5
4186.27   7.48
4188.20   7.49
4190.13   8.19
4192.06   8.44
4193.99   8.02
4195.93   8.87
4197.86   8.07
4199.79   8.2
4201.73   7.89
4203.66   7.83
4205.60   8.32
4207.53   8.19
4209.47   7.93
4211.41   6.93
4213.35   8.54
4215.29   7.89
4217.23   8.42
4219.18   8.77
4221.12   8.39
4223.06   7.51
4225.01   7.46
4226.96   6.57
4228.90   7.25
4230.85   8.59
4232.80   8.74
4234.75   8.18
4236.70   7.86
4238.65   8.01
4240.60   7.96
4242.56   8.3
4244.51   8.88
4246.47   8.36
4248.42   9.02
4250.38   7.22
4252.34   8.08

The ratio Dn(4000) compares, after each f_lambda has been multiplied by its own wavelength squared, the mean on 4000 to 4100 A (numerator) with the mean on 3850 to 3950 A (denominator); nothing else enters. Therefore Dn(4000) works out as 1.33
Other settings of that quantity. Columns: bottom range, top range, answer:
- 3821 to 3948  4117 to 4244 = 1.48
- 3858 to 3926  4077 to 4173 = 1.32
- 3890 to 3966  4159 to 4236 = 1.43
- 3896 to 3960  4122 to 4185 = 1.39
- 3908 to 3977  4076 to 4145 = 1.42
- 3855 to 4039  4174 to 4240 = 1.34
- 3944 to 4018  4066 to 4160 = 1.25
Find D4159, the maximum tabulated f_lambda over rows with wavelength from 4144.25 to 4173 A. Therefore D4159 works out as 9.53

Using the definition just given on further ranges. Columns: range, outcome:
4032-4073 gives 9.19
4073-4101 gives 9.14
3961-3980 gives 7.35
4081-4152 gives 9.75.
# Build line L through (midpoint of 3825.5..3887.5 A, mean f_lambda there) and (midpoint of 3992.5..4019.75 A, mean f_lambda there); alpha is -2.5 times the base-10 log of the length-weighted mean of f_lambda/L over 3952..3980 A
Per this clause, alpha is 0.27 mag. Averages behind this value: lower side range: 6.2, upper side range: 7.96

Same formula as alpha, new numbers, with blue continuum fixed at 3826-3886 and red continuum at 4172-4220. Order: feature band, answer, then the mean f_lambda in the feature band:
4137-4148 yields -0.108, 8.7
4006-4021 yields -0.146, 8.14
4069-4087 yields -0.081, 8.08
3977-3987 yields 0.011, 6.86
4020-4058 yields -0.115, 8.08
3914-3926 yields -0.060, 6.95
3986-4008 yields -0.104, 7.73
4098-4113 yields 0.001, 7.65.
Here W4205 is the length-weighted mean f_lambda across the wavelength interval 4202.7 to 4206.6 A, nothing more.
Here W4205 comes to 8.08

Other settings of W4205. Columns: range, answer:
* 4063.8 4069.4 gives 7.6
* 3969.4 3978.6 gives 5.61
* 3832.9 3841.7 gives 4.65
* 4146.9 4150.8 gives 8.68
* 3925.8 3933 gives 5.29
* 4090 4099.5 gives 7.88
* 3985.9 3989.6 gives 7.61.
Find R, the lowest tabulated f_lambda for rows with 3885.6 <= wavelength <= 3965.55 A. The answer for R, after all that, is 3.4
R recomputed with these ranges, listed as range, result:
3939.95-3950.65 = 6.07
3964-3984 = 3.61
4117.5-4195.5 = 6.23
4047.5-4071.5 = 6.05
